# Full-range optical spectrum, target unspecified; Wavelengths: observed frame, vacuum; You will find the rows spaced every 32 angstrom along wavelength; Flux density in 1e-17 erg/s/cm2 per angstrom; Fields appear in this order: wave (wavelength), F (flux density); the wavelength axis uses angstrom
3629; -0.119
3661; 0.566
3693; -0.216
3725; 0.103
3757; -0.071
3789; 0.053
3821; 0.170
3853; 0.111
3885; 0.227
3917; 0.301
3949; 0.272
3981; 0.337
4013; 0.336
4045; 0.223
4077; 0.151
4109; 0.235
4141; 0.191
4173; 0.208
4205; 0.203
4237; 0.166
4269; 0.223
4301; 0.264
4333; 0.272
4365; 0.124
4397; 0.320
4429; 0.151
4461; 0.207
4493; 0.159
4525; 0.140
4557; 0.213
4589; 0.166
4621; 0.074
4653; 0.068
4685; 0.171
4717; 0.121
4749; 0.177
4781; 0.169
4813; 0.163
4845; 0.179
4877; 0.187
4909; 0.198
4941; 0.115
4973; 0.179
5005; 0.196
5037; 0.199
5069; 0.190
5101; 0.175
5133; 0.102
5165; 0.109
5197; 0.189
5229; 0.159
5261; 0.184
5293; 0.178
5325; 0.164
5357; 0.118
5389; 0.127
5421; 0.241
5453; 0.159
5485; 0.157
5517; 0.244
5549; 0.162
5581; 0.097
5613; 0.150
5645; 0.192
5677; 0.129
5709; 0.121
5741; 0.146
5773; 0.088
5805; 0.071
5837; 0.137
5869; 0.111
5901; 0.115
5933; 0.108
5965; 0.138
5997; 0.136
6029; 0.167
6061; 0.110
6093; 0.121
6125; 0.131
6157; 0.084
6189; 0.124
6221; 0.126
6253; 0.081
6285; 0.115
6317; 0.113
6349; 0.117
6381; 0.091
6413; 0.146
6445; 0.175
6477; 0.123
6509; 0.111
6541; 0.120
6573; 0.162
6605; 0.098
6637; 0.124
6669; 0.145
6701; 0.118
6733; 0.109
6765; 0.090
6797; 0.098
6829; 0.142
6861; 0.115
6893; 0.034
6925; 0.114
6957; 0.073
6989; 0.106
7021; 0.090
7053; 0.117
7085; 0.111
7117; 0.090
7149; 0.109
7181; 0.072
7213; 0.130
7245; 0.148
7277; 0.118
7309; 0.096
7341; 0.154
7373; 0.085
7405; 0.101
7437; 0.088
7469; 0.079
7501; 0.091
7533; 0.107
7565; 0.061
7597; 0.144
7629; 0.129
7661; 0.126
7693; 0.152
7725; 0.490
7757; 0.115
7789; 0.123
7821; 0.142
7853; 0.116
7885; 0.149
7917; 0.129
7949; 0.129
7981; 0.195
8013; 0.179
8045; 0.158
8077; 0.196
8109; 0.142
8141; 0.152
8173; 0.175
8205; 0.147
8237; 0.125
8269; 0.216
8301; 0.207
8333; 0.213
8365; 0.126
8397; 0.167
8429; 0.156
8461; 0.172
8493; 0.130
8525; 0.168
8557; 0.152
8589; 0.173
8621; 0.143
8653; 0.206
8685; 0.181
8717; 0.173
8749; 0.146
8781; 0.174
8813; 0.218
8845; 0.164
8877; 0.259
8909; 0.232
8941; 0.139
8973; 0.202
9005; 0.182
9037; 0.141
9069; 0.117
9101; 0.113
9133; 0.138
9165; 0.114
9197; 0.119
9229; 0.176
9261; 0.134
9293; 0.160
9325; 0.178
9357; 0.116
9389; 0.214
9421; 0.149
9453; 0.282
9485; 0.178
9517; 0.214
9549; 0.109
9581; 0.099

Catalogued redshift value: 1.070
